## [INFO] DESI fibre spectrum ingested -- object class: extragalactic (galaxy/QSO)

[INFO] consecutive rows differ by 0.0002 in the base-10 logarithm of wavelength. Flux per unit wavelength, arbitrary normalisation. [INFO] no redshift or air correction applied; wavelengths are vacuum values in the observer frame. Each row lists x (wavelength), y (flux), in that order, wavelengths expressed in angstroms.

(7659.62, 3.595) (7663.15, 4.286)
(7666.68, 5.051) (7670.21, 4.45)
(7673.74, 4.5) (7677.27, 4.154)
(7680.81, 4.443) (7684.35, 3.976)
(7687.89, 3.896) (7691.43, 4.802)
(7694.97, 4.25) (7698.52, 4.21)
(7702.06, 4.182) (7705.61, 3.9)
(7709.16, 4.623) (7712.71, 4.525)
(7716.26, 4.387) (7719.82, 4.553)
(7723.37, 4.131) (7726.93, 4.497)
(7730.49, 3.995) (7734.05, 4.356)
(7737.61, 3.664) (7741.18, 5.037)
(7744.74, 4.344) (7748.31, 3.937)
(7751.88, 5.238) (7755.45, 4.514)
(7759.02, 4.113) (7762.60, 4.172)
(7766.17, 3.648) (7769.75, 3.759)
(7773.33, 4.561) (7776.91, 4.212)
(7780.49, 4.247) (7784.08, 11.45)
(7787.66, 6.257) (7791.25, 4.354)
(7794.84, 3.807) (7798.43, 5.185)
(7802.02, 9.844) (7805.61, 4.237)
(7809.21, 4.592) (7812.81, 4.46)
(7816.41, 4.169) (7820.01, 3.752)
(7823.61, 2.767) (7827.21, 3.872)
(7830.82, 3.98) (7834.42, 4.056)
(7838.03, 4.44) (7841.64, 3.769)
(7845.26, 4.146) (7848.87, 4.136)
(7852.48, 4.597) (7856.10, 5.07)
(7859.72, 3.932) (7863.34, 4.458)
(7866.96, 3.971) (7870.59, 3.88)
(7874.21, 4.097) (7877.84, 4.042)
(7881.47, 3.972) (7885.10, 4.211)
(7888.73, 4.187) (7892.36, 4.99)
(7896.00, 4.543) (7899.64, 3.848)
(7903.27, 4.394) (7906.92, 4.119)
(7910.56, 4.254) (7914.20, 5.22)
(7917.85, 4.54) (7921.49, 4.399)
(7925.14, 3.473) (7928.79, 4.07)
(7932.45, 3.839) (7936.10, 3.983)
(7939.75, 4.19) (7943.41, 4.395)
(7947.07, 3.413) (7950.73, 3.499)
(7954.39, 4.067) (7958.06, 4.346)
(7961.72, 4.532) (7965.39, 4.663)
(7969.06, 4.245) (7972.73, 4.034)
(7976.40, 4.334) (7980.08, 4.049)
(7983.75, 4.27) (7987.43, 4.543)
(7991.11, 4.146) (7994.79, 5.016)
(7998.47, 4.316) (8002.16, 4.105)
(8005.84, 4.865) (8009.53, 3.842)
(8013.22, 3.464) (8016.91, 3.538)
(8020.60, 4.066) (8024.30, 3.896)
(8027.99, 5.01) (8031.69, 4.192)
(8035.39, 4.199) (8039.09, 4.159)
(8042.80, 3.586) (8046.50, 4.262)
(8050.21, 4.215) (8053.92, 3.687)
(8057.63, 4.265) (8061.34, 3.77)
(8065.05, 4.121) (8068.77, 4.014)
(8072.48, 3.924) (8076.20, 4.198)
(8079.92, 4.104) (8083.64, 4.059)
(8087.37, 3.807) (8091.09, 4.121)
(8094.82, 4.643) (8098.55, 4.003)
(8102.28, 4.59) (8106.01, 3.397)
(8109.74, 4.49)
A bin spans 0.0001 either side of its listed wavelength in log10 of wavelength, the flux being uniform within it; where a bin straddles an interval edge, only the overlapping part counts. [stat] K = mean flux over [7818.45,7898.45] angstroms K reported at 4.13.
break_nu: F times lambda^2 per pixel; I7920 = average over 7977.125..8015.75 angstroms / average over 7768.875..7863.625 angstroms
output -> 0.94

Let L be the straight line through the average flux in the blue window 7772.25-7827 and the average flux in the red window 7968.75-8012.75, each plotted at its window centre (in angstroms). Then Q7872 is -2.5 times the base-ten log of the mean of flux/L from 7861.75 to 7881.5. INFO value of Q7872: 0.19 mag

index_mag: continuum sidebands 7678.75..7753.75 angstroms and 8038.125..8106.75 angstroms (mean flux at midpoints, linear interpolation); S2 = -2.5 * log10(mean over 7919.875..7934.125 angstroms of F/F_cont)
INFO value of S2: 0.062 mag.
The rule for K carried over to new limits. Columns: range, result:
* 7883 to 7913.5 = 4.35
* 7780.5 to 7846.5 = 4.94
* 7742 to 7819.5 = 4.99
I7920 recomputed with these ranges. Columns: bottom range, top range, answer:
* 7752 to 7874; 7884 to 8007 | 0.96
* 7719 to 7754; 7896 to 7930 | 1.02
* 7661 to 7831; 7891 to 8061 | 0.97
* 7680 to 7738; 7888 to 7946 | 1.05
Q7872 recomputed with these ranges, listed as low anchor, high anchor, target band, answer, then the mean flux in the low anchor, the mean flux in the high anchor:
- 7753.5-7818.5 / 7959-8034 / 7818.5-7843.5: 0.28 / 5.08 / 4.26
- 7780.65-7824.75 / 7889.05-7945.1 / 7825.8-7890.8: 0.17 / 5.4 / 4.28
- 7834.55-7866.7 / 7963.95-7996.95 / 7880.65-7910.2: 0.01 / 4.29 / 4.36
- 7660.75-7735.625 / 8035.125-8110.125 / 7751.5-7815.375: -0.20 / 4.34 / 4.07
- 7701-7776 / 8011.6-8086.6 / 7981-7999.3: -0.09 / 4.29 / 4.03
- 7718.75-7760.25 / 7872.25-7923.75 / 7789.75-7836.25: -0.05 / 4.37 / 4.34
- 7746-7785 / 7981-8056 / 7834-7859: 0.06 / 4.74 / 4.17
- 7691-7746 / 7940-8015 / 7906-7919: -0.08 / 4.33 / 4.21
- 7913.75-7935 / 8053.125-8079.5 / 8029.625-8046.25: 0.00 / 4.18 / 4.02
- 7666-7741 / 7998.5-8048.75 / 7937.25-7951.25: 0.06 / 4.32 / 4.1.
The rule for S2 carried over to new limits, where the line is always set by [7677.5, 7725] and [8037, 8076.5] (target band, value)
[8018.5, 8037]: -0.06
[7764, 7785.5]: -0.22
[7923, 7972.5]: 0.01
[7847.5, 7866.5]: -0.06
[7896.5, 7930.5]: -0.04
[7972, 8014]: -0.06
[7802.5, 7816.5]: -0.17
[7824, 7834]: 0.11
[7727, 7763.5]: -0.02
